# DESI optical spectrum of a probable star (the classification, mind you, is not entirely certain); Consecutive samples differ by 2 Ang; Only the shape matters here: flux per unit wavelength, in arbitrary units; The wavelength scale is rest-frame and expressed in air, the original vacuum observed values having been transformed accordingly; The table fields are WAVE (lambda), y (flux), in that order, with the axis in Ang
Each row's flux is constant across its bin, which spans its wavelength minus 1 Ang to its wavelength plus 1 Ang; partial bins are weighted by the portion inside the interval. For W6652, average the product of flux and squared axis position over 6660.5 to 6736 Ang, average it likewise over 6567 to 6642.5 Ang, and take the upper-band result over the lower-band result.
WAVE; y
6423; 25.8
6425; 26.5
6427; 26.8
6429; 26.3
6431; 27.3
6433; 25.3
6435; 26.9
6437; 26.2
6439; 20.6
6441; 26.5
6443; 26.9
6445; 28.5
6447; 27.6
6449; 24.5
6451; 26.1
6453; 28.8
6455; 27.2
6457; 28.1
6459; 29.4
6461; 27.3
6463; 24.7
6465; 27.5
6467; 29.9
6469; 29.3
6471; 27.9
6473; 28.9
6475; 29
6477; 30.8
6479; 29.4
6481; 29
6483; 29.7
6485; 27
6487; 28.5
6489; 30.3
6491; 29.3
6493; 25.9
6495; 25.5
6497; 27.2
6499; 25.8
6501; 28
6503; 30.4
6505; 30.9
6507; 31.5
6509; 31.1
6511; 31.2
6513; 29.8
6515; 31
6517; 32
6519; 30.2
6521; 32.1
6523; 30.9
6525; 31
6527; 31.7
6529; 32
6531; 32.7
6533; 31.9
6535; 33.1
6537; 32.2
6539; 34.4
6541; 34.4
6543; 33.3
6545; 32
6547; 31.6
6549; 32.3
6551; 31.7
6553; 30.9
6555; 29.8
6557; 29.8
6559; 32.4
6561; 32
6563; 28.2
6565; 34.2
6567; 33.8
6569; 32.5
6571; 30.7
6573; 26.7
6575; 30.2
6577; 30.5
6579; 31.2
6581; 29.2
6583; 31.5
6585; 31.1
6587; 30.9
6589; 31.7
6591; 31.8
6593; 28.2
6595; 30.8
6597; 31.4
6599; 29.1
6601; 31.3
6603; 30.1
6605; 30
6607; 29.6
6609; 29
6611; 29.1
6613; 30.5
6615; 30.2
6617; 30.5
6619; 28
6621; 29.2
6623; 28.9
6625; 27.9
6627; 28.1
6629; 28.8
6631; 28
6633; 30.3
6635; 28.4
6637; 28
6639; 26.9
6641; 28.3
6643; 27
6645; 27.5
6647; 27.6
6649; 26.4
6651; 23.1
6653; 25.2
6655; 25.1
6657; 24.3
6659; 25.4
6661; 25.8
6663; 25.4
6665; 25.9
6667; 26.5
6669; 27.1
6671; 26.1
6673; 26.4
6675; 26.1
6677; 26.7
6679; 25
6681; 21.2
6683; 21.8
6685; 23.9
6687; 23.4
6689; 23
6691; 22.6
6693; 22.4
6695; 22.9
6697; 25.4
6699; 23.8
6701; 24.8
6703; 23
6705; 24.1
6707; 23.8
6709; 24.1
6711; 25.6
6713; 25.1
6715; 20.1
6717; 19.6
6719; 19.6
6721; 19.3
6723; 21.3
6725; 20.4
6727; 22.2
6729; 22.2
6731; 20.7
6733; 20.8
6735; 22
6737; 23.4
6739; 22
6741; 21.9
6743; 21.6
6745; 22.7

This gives 0.81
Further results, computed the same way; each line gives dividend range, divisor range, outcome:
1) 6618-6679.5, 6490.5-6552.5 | 0.90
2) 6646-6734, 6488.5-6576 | 0.81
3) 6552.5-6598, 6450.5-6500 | 1.13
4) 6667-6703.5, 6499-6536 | 0.82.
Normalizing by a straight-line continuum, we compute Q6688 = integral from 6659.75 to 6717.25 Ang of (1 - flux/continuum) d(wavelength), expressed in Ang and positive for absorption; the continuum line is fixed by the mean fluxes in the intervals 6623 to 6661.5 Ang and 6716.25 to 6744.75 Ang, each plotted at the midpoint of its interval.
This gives -0.6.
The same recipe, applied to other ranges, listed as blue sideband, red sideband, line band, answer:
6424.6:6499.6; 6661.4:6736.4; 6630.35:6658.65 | -2.9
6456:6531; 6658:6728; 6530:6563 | -5.0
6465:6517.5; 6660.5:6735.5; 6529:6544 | -2.8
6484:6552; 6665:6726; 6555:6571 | -1.5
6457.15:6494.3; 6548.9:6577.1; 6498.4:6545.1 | -2.5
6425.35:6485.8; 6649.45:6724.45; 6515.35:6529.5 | -2.7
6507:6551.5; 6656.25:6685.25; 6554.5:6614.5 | -2.6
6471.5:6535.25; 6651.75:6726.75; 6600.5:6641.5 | -4.8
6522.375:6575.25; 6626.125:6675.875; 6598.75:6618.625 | -0.8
